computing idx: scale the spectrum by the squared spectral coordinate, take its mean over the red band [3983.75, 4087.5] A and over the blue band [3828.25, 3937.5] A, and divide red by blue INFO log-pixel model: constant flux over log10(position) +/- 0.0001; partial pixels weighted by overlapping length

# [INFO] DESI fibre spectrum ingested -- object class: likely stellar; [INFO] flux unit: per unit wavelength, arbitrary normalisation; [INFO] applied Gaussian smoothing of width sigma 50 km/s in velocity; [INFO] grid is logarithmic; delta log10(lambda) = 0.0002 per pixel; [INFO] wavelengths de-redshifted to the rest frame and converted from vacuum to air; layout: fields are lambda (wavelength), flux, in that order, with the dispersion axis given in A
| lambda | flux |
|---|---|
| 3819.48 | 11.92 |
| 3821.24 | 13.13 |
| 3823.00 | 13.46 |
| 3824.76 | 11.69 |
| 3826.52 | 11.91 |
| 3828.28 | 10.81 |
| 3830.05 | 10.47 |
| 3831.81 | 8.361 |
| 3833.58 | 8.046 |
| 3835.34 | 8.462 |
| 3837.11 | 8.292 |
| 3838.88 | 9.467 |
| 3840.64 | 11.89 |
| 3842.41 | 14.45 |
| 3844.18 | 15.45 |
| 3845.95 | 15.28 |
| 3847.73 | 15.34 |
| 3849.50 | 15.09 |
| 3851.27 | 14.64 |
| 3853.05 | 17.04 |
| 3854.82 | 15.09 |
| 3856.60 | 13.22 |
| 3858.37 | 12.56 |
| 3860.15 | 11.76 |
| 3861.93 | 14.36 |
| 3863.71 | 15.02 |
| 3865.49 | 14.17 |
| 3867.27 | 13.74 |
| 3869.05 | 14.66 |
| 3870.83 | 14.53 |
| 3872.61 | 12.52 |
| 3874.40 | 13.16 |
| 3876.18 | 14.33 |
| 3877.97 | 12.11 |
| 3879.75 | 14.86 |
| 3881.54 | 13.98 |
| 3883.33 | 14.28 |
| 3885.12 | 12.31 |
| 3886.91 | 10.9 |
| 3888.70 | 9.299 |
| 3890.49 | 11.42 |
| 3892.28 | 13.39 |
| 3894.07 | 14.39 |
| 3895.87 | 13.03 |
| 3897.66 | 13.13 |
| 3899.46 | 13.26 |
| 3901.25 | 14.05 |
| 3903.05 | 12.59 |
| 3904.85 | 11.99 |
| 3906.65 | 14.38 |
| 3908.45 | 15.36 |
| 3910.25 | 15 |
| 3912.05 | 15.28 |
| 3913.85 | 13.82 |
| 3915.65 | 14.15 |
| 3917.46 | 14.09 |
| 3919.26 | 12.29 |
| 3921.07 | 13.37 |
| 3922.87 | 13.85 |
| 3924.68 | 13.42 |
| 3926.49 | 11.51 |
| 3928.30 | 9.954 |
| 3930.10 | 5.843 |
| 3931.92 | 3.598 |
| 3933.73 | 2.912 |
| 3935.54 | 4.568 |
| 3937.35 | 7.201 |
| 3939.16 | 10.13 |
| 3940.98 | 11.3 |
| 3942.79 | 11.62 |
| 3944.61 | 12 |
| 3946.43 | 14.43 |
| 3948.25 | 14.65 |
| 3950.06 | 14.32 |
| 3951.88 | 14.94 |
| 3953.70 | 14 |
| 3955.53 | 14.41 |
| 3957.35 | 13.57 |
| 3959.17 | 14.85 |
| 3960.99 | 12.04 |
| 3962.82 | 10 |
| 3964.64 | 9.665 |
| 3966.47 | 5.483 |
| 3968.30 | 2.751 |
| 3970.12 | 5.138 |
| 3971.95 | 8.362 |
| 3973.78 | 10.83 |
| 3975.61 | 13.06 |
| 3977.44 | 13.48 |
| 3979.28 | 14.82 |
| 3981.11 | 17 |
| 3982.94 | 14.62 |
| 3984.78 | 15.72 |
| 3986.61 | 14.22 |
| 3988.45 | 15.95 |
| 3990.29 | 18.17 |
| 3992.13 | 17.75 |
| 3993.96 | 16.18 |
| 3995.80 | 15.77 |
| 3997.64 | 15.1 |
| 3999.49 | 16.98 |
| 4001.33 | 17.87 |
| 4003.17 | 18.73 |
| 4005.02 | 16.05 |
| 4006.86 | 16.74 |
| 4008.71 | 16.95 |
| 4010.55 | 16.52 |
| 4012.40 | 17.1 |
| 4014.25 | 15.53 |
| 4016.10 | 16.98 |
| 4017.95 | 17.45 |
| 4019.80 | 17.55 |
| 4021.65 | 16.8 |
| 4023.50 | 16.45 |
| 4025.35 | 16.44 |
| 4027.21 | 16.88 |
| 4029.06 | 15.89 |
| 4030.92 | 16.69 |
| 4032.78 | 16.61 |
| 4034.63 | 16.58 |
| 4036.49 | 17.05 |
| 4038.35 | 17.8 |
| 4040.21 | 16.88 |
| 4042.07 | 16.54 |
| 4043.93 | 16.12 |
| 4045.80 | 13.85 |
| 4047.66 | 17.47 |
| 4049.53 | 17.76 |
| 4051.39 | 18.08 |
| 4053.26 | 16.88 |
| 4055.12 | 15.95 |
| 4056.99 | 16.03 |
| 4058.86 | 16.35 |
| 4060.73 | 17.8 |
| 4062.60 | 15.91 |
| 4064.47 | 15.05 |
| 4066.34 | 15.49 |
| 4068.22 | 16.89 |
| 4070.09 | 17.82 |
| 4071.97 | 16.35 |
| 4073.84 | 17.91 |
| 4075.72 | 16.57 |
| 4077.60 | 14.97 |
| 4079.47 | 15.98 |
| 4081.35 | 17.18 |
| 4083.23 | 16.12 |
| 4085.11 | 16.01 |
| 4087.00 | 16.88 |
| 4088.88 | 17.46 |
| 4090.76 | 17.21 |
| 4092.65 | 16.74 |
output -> 1.44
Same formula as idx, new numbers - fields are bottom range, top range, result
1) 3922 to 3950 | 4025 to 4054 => 1.77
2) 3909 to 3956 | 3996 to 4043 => 1.51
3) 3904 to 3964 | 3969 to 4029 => 1.34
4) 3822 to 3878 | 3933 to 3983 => 0.91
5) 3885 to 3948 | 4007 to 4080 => 1.51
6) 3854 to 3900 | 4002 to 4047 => 1.35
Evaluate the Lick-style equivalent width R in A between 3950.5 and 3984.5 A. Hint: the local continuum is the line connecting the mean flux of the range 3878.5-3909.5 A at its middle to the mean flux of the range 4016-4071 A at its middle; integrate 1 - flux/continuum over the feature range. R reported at 7.14 A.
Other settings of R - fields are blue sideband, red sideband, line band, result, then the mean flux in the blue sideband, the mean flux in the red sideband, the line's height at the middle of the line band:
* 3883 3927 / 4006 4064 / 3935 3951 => 3.33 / 13.2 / 16.7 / 14.2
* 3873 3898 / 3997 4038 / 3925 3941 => 7.65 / 12.9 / 16.8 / 14.3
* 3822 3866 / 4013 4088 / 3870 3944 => 9.49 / 12.6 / 16.6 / 13.8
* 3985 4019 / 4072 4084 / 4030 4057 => -0.26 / 16.7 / 16.5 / 16.5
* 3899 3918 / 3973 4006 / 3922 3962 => 9.78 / 14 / 15.7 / 14.7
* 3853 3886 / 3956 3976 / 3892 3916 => -3.04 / 13.8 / 9.63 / 12.3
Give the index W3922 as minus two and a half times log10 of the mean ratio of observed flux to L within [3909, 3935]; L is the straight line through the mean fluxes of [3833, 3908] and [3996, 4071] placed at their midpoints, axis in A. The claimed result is 0.25 mag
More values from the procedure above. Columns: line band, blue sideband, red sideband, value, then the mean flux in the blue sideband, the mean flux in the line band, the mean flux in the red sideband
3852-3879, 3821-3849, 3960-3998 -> -0.170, 11.7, 13.9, 12.7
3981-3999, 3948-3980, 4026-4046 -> -0.208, 11.4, 16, 16.5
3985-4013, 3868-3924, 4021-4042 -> -0.047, 13.4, 16.6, 16.7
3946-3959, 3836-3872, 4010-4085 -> 0.062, 13.8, 14.4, 16.6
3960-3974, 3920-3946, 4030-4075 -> 0.401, 9.49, 7.94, 16.7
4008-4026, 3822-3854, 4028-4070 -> -0.059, 12.2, 16.8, 16.6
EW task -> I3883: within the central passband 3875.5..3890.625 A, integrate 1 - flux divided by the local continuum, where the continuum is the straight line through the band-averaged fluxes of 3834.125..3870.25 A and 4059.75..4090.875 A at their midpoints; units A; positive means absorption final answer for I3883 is 1.3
